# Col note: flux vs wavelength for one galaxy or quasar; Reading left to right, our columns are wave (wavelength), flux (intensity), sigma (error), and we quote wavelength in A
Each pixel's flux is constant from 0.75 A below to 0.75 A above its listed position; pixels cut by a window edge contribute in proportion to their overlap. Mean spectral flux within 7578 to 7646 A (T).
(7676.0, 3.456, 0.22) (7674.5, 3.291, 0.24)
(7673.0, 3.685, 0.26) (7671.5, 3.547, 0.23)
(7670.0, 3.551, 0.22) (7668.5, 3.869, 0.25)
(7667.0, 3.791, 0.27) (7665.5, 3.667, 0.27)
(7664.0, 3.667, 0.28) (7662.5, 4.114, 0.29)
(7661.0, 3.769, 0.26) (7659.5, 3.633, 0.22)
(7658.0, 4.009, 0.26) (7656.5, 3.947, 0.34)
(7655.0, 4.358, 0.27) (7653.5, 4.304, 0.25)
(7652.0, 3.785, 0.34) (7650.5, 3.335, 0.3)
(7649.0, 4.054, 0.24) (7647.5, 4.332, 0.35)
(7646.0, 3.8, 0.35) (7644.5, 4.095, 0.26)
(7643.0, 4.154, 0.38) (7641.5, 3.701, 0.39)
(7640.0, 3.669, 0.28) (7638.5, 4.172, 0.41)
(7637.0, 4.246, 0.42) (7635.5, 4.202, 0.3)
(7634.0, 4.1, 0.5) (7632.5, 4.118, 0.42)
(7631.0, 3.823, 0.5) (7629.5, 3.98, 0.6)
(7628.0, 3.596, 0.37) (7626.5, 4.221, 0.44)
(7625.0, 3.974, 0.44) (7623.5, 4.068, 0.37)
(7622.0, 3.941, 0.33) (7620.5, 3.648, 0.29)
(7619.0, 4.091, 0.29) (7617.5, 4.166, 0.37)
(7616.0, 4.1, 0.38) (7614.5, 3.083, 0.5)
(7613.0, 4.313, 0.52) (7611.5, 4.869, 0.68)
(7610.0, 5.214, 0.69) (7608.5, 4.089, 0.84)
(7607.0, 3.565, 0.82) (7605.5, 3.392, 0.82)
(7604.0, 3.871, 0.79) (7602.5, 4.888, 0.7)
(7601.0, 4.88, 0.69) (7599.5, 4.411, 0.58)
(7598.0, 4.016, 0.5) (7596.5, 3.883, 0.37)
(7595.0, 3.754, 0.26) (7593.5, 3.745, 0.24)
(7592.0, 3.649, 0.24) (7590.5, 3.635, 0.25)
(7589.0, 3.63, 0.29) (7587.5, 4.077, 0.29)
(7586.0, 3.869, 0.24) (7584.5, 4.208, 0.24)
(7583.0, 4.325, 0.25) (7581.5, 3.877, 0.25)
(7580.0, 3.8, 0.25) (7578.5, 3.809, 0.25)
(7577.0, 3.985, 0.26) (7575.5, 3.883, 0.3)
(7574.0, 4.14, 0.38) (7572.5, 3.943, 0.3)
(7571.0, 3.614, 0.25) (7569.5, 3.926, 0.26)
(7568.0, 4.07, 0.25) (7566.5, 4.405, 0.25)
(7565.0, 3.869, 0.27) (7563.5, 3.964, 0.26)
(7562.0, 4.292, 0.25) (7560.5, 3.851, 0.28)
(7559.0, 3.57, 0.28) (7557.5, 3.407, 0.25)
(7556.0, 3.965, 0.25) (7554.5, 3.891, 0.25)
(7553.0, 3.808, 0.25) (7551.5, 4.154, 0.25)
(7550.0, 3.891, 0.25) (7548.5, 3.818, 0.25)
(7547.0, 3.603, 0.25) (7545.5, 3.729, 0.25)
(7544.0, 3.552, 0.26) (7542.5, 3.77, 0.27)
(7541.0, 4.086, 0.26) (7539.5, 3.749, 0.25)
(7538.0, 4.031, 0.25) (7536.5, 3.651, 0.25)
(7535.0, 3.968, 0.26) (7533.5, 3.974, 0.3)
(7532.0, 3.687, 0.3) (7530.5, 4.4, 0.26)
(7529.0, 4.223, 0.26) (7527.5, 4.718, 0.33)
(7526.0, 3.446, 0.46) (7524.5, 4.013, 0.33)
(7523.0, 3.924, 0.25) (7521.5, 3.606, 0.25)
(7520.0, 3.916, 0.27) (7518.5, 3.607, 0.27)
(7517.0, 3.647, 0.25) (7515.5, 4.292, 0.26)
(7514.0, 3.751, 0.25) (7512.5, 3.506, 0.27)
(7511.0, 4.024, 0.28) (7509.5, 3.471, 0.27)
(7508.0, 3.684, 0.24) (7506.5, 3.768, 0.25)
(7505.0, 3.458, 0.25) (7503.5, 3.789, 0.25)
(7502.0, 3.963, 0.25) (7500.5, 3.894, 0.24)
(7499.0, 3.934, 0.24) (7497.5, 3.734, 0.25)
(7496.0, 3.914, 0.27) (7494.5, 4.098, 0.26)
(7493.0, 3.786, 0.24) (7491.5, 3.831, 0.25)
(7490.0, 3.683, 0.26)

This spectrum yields 4.02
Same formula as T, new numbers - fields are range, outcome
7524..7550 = 3.91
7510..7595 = 3.89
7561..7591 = 3.97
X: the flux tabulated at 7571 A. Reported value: 3.614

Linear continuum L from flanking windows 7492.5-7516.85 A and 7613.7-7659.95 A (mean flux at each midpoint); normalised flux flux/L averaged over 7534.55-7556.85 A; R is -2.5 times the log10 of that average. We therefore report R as 0.01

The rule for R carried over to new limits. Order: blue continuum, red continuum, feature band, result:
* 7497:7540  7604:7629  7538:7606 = 0.004 mag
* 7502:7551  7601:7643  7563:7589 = -0.006 mag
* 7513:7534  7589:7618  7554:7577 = 0.023 mag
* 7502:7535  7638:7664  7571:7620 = -0.033 mag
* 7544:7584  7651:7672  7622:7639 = -0.046 mag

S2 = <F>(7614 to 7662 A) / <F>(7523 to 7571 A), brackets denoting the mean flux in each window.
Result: 1.0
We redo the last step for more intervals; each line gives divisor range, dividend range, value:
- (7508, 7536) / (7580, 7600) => 1.01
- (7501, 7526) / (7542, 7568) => 1.03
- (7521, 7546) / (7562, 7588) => 1.02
